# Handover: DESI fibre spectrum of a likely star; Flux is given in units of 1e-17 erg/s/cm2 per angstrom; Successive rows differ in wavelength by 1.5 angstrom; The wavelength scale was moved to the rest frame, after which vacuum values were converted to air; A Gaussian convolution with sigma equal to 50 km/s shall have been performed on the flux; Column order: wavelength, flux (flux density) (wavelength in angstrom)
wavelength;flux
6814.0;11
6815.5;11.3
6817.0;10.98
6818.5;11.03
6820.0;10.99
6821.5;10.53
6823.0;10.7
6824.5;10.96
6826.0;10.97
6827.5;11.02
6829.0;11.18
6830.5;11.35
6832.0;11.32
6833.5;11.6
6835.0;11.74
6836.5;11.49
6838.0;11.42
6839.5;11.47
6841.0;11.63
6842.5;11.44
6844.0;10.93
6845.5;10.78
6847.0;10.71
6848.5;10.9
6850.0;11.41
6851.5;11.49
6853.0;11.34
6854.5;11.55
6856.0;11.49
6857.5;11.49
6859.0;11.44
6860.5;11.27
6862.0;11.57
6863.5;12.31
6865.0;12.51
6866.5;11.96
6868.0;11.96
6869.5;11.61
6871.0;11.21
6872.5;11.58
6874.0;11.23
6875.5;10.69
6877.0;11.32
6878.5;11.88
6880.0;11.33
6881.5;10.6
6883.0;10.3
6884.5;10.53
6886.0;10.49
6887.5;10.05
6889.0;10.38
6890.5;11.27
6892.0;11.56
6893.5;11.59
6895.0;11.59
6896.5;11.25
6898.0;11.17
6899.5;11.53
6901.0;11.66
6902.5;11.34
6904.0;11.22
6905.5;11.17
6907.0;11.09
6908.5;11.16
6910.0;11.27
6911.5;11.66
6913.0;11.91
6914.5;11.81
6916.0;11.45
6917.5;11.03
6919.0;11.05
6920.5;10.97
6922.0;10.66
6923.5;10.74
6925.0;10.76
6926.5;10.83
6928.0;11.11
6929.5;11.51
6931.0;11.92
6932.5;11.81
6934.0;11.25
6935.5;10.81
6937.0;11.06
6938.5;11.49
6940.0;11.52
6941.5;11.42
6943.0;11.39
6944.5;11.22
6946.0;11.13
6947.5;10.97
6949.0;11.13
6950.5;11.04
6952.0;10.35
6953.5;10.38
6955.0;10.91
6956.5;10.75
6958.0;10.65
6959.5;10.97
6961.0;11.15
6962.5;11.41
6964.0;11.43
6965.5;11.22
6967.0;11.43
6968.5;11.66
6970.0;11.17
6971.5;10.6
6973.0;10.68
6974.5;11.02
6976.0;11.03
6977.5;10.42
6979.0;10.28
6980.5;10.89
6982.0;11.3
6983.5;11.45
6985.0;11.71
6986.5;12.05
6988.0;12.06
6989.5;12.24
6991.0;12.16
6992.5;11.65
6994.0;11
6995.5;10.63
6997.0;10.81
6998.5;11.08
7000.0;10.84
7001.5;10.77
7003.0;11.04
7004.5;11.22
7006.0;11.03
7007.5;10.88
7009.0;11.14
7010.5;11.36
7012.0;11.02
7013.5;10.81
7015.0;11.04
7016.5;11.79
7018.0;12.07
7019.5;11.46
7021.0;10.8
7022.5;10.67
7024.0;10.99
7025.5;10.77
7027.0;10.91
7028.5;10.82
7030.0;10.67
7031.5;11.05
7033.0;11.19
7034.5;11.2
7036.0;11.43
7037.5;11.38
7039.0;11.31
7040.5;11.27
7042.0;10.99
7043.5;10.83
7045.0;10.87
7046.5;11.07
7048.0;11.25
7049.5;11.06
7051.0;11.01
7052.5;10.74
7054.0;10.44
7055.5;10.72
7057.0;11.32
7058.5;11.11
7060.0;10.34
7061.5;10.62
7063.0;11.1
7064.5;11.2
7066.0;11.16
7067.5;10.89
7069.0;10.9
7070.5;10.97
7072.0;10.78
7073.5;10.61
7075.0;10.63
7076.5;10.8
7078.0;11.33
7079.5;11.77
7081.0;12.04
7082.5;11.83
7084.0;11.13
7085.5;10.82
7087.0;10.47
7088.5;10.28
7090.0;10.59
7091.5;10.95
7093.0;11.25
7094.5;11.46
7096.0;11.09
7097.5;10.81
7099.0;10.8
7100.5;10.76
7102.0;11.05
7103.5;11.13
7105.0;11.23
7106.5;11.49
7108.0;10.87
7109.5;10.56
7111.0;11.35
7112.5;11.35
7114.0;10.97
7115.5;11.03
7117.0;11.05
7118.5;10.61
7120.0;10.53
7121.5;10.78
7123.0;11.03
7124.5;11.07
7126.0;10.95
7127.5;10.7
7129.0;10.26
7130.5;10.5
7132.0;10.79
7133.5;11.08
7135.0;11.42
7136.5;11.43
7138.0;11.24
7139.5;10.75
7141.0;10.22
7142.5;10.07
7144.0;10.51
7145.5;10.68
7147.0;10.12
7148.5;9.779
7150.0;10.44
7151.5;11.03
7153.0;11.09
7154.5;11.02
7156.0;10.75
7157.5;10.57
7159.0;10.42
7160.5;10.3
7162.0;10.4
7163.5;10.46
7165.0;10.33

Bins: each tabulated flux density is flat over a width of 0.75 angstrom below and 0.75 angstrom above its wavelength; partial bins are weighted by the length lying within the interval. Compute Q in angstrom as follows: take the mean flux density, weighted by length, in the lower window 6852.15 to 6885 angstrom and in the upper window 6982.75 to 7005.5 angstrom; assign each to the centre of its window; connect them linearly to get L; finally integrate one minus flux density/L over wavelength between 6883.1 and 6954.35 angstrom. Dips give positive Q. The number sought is 1.6 angstrom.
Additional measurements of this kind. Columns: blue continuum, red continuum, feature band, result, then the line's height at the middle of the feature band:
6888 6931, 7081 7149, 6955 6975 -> 0.1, 11.1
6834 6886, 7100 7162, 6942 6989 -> 0.2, 11.1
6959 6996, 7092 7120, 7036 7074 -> 0.5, 11.1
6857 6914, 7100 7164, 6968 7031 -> -0.4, 11.1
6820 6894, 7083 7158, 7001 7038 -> -0.3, 11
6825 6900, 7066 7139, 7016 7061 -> 0.1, 11.1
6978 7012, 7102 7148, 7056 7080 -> 0.1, 11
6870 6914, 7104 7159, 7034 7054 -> -0.2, 10.9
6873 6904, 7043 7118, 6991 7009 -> 0.0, 11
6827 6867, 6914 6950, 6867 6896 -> 0.6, 11.3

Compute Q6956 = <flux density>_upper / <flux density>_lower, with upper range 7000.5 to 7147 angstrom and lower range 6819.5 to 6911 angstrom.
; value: 0.97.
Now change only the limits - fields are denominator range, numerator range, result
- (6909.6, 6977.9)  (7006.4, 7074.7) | 0.99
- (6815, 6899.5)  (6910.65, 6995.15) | 1.00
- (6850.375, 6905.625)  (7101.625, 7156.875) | 0.96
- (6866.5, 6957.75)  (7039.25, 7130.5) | 0.98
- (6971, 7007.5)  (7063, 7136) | 0.98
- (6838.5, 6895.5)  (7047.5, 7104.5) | 0.97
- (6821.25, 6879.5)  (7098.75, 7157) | 0.95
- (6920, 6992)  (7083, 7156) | 0.97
